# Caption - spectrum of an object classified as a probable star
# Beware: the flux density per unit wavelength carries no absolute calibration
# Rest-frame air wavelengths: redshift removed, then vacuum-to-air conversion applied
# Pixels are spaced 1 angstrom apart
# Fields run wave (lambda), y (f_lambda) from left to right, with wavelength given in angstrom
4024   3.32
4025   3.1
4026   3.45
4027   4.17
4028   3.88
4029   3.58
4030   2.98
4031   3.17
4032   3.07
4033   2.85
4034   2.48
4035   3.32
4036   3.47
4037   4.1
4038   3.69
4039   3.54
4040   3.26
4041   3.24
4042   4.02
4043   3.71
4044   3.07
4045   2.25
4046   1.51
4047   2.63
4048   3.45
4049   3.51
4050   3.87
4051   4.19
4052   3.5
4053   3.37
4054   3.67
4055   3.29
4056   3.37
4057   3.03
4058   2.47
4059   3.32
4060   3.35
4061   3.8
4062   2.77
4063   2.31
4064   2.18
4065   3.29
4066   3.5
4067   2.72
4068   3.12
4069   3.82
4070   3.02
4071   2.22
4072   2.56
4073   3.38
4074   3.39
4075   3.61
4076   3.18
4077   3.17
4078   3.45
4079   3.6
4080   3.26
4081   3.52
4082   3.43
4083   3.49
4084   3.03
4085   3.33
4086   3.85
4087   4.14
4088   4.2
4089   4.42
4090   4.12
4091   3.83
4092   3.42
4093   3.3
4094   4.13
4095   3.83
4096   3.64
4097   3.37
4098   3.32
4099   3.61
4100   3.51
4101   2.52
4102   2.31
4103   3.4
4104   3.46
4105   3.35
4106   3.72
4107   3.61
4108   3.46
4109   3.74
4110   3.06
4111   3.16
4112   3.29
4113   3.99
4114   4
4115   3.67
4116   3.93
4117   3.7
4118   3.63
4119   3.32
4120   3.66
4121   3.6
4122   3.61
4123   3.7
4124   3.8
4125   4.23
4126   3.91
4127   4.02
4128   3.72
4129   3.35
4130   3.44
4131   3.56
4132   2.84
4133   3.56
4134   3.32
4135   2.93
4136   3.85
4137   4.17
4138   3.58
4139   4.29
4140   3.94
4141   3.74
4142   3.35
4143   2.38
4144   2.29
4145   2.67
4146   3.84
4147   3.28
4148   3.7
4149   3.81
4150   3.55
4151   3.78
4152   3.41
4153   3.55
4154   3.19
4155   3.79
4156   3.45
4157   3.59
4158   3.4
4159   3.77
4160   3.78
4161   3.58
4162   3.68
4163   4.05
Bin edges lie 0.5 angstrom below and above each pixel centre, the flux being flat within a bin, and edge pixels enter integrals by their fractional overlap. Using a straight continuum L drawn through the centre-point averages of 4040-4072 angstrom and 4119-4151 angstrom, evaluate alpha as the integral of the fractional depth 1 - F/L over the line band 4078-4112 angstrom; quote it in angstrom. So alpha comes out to -1.8 angstrom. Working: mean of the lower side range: 3.14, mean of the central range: 3.52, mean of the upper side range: 3.54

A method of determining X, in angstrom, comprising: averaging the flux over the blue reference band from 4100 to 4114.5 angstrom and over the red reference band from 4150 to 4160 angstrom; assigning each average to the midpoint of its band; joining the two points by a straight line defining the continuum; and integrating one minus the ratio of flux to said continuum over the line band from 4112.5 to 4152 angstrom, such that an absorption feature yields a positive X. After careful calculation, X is -1.3 angstrom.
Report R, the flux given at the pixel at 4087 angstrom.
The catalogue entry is 4.14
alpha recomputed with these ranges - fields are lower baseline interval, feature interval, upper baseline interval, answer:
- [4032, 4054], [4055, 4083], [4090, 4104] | 1.7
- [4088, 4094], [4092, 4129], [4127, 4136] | 0.8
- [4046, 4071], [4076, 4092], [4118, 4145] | -1.6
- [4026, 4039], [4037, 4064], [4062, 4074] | -0.6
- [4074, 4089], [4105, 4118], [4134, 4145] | -0.5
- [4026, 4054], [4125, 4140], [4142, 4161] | -1.1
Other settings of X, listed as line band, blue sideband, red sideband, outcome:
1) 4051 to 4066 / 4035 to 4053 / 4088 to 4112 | 1.0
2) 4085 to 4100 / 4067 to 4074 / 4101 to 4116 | -2.4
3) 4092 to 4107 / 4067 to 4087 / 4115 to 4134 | 0.2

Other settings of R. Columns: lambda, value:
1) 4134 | 3.32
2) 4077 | 3.17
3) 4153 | 3.55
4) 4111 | 3.16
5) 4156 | 3.45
